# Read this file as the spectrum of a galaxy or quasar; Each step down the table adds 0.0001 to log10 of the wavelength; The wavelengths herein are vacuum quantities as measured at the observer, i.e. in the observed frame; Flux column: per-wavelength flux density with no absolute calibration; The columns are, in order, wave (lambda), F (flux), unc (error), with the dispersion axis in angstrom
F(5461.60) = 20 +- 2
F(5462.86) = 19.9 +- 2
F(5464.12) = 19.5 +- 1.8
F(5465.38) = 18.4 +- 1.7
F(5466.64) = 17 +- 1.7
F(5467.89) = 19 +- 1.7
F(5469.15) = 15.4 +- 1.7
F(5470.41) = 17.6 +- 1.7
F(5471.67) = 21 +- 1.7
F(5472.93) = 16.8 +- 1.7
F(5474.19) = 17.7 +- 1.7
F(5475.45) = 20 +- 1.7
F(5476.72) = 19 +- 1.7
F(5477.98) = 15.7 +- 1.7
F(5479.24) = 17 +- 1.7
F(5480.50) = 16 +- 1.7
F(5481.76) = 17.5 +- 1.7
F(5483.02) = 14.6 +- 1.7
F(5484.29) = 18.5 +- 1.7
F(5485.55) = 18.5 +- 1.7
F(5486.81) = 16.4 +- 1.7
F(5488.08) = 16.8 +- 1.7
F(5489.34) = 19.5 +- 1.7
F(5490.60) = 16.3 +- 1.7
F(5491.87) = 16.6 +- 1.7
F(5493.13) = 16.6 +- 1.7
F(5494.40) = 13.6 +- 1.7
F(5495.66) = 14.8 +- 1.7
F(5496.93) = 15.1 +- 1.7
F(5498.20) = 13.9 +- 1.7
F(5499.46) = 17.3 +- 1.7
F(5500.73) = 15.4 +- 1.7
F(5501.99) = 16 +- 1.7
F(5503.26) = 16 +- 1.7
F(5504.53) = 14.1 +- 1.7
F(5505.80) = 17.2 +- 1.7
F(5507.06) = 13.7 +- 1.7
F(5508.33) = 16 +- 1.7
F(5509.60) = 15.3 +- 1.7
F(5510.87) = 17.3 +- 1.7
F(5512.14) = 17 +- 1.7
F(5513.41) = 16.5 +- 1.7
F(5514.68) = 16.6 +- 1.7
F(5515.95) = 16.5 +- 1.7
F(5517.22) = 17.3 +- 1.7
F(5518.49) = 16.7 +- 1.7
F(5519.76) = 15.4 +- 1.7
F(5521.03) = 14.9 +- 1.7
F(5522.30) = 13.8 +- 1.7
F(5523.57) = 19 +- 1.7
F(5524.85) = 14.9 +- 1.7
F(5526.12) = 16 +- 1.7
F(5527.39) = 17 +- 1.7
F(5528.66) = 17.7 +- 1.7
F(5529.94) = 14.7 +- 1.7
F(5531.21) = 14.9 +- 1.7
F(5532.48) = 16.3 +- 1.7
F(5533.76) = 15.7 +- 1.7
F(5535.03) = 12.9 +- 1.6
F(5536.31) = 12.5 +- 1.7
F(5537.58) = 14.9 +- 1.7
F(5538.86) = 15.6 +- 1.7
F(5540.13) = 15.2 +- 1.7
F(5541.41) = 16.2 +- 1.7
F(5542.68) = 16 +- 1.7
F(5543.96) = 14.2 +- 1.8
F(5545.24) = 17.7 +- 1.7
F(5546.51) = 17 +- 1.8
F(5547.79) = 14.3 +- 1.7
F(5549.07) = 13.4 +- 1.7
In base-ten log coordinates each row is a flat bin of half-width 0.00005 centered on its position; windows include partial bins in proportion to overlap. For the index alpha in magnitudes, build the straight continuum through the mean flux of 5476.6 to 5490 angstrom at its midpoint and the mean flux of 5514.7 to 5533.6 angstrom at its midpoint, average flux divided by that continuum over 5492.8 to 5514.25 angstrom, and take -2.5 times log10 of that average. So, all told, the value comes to 0.067 mag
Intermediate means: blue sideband 17.2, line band 15.6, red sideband 16.1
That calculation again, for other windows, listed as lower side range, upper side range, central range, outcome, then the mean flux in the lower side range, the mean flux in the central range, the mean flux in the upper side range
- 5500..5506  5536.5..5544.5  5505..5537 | -0.03 mag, 15.6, 15.8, 15.2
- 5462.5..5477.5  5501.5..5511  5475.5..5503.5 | 0.03 mag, 18.4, 16.5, 15.6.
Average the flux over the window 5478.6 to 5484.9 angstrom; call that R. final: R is 16.7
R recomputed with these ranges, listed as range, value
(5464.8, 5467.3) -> 17.8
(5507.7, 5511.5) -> 16.2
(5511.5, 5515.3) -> 16.7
